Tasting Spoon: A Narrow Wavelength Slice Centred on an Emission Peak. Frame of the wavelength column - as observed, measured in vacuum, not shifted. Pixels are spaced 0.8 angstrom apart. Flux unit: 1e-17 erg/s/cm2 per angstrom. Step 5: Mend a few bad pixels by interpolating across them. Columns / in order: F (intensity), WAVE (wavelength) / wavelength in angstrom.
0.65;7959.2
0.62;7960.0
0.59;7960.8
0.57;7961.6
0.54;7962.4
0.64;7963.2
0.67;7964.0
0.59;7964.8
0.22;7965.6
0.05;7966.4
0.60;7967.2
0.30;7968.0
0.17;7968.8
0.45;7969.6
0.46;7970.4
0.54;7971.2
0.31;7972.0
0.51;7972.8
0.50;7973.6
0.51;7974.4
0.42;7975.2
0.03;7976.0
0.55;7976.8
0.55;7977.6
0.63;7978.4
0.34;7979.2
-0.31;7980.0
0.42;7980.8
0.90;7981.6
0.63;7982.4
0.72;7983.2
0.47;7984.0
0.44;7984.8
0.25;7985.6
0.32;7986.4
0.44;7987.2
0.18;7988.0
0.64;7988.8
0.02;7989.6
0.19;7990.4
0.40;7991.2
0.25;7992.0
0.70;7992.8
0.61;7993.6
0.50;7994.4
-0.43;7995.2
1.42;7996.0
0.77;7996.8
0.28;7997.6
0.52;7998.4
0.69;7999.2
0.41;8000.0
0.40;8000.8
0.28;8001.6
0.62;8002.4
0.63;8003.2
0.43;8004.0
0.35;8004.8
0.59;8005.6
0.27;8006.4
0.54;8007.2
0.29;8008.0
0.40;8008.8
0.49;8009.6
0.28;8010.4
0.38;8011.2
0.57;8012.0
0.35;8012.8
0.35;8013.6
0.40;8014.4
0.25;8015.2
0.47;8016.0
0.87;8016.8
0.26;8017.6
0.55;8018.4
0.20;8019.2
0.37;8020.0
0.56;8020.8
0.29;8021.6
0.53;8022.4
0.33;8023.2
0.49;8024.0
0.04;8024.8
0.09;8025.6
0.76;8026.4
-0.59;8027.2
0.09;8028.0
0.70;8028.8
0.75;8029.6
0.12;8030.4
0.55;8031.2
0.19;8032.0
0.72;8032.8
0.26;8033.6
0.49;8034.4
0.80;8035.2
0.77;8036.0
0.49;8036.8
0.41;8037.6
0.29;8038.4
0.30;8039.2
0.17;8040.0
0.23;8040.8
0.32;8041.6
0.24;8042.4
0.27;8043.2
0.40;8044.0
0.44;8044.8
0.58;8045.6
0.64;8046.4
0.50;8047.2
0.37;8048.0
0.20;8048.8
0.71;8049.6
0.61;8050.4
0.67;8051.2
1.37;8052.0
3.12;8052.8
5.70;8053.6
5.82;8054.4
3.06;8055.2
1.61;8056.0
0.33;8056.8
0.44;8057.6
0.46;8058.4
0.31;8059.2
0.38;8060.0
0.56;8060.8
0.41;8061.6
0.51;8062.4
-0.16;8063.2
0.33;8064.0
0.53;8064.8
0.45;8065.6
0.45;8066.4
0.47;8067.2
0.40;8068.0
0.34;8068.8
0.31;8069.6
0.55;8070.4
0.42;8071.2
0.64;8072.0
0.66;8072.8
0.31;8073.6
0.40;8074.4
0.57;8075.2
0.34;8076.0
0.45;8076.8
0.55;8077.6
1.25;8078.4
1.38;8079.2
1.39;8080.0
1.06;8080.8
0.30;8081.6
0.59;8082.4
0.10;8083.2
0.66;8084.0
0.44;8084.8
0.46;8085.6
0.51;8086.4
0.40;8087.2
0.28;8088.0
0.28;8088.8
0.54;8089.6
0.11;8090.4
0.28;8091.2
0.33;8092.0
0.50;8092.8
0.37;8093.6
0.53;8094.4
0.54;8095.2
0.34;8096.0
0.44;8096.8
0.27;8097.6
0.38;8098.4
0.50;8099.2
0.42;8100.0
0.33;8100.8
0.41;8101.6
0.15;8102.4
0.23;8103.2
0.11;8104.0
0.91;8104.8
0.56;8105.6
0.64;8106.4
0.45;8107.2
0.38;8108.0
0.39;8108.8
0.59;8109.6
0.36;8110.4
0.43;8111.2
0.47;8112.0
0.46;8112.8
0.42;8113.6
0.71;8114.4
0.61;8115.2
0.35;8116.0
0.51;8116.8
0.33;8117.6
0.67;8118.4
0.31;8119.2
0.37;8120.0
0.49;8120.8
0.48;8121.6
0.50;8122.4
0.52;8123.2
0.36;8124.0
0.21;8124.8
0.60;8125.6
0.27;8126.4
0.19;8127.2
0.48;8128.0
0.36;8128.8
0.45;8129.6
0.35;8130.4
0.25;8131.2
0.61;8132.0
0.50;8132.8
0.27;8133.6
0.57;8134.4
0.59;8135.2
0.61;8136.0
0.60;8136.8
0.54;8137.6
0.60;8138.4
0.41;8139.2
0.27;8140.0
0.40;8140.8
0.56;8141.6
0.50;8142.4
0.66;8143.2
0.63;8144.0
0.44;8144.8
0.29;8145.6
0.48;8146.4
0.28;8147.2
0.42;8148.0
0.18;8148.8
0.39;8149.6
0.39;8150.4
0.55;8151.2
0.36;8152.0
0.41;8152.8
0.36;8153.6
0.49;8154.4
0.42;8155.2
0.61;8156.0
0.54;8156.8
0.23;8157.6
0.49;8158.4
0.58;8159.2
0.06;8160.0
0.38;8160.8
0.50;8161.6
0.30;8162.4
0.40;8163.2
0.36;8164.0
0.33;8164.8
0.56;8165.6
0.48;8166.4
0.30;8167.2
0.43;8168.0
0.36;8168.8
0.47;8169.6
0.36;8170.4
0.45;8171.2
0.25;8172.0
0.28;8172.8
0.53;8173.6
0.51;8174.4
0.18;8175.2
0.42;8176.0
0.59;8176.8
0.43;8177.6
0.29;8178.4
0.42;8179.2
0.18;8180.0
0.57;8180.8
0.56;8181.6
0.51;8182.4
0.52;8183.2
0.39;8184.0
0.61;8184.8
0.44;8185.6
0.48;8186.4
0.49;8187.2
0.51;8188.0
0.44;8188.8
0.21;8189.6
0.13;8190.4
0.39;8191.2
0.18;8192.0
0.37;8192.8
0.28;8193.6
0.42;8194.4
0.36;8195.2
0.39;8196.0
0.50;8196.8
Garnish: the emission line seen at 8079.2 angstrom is [N II]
